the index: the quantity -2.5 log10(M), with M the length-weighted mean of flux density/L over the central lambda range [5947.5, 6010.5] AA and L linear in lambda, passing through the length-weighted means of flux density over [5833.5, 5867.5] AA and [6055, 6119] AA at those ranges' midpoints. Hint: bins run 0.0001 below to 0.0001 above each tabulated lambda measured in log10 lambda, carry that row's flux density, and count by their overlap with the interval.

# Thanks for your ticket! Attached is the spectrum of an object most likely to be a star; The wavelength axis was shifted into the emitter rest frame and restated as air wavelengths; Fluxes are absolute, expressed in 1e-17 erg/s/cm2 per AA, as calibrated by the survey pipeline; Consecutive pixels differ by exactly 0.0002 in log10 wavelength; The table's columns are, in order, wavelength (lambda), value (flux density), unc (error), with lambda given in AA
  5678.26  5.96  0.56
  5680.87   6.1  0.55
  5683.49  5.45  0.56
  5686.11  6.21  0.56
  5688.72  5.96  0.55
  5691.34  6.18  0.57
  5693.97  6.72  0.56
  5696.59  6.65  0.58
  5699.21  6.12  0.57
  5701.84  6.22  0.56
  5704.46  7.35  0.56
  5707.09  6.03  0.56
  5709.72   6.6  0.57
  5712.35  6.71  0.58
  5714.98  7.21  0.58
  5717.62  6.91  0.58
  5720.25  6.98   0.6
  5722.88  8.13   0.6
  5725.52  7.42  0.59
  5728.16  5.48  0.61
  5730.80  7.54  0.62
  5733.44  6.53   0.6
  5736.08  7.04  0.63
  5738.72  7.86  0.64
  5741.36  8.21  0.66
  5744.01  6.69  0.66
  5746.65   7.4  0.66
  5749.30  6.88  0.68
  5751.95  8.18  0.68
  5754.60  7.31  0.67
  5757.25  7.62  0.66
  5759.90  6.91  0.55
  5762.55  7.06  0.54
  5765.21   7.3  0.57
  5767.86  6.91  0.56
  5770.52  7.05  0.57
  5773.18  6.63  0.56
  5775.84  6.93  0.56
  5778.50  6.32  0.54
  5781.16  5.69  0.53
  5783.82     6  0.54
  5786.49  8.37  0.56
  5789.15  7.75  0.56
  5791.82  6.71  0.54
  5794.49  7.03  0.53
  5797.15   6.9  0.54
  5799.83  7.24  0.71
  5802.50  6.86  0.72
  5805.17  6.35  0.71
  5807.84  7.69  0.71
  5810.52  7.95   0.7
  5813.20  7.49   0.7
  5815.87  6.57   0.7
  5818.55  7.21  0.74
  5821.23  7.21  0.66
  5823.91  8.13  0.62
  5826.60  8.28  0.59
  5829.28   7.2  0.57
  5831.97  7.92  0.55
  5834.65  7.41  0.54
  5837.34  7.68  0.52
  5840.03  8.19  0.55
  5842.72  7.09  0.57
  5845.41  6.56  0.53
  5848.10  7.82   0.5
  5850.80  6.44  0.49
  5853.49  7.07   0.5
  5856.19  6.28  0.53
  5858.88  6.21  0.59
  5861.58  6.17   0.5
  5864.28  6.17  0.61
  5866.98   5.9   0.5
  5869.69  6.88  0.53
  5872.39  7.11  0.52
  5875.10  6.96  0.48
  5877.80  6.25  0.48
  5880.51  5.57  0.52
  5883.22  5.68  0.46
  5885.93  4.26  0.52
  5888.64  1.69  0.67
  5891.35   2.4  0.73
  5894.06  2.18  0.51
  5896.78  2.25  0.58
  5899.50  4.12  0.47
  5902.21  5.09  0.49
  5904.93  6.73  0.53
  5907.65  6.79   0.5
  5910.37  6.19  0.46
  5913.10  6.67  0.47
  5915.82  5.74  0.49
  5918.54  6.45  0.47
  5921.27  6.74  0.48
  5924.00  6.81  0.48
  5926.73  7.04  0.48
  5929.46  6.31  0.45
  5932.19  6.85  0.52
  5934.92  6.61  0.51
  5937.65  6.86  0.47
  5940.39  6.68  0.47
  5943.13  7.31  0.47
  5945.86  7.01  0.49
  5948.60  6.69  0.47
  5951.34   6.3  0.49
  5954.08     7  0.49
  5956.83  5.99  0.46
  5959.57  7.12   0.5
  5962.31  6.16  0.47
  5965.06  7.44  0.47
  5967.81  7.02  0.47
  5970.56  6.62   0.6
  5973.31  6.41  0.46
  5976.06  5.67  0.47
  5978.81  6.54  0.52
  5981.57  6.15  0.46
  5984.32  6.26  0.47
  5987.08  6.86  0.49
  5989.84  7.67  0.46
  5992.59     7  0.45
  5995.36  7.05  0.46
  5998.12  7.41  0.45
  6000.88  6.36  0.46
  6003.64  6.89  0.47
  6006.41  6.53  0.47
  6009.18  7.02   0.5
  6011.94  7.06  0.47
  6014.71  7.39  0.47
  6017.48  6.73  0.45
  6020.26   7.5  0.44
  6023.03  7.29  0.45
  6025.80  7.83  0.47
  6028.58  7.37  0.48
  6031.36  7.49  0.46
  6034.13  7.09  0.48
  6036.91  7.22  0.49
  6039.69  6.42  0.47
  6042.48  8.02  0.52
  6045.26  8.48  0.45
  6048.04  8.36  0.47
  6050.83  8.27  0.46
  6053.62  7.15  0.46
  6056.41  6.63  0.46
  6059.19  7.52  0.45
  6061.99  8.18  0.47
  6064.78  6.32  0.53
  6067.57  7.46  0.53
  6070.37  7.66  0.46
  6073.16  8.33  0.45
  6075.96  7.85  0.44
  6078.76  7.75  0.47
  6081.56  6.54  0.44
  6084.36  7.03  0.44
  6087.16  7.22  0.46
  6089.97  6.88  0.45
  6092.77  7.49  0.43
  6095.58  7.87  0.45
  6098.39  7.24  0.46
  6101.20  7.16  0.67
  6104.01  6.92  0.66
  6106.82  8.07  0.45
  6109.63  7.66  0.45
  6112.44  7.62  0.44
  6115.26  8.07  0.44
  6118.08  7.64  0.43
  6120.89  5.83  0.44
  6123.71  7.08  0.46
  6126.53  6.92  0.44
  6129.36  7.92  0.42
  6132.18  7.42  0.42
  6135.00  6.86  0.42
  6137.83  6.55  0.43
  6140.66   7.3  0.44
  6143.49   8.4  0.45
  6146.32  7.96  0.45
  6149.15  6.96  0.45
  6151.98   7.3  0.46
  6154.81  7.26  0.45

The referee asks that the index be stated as 0.07 mag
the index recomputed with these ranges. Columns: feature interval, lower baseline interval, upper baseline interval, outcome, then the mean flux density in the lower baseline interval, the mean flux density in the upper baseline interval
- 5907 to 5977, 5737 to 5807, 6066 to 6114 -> 0.101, 7.09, 7.45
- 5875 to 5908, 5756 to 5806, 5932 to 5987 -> 0.450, 6.93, 6.63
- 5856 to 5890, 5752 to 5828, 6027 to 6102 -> 0.247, 7.14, 7.45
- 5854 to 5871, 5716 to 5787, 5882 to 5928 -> -0.119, 7.07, 5.1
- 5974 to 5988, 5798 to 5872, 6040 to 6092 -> 0.172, 7.11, 7.51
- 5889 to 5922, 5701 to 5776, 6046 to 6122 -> 0.409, 7.08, 7.45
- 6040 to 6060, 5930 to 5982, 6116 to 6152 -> -0.109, 6.66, 7.26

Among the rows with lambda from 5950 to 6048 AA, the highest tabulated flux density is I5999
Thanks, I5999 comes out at 8.48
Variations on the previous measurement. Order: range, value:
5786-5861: 8.37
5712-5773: 8.21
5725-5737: 7.54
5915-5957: 7.31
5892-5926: 6.81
